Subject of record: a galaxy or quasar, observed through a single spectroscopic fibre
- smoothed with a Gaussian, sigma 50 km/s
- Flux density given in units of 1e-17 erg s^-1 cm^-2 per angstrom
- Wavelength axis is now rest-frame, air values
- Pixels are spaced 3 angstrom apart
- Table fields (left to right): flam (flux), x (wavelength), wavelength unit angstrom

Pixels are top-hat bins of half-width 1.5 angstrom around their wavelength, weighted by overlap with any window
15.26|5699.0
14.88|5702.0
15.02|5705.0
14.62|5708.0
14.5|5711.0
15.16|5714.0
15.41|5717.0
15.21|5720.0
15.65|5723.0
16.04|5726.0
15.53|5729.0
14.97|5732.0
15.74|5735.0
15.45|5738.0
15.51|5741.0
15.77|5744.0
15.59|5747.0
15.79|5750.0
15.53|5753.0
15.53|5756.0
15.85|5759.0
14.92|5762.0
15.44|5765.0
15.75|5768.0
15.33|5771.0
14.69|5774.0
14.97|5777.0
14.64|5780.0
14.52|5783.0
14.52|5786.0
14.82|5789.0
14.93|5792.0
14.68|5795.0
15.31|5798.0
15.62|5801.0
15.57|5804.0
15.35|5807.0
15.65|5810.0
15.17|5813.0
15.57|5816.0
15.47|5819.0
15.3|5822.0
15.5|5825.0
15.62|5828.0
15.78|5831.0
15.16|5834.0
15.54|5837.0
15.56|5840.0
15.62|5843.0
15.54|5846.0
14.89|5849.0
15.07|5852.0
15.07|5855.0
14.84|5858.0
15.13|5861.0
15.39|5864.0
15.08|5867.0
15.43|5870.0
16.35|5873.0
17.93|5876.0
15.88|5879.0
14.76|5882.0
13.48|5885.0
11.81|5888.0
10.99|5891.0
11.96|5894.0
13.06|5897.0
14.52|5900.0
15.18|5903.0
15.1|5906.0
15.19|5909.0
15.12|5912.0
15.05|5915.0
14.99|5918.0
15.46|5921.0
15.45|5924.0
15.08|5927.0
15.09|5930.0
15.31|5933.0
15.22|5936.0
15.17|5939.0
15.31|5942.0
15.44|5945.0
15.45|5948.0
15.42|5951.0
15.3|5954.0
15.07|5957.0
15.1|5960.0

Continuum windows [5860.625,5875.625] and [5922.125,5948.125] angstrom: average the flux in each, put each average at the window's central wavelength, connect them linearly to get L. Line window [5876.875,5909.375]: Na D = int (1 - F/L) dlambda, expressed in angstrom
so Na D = 3.5 angstrom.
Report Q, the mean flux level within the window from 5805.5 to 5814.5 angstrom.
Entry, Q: 15.4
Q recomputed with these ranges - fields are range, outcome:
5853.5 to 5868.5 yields 15.1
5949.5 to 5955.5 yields 15.4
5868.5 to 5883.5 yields 16.1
